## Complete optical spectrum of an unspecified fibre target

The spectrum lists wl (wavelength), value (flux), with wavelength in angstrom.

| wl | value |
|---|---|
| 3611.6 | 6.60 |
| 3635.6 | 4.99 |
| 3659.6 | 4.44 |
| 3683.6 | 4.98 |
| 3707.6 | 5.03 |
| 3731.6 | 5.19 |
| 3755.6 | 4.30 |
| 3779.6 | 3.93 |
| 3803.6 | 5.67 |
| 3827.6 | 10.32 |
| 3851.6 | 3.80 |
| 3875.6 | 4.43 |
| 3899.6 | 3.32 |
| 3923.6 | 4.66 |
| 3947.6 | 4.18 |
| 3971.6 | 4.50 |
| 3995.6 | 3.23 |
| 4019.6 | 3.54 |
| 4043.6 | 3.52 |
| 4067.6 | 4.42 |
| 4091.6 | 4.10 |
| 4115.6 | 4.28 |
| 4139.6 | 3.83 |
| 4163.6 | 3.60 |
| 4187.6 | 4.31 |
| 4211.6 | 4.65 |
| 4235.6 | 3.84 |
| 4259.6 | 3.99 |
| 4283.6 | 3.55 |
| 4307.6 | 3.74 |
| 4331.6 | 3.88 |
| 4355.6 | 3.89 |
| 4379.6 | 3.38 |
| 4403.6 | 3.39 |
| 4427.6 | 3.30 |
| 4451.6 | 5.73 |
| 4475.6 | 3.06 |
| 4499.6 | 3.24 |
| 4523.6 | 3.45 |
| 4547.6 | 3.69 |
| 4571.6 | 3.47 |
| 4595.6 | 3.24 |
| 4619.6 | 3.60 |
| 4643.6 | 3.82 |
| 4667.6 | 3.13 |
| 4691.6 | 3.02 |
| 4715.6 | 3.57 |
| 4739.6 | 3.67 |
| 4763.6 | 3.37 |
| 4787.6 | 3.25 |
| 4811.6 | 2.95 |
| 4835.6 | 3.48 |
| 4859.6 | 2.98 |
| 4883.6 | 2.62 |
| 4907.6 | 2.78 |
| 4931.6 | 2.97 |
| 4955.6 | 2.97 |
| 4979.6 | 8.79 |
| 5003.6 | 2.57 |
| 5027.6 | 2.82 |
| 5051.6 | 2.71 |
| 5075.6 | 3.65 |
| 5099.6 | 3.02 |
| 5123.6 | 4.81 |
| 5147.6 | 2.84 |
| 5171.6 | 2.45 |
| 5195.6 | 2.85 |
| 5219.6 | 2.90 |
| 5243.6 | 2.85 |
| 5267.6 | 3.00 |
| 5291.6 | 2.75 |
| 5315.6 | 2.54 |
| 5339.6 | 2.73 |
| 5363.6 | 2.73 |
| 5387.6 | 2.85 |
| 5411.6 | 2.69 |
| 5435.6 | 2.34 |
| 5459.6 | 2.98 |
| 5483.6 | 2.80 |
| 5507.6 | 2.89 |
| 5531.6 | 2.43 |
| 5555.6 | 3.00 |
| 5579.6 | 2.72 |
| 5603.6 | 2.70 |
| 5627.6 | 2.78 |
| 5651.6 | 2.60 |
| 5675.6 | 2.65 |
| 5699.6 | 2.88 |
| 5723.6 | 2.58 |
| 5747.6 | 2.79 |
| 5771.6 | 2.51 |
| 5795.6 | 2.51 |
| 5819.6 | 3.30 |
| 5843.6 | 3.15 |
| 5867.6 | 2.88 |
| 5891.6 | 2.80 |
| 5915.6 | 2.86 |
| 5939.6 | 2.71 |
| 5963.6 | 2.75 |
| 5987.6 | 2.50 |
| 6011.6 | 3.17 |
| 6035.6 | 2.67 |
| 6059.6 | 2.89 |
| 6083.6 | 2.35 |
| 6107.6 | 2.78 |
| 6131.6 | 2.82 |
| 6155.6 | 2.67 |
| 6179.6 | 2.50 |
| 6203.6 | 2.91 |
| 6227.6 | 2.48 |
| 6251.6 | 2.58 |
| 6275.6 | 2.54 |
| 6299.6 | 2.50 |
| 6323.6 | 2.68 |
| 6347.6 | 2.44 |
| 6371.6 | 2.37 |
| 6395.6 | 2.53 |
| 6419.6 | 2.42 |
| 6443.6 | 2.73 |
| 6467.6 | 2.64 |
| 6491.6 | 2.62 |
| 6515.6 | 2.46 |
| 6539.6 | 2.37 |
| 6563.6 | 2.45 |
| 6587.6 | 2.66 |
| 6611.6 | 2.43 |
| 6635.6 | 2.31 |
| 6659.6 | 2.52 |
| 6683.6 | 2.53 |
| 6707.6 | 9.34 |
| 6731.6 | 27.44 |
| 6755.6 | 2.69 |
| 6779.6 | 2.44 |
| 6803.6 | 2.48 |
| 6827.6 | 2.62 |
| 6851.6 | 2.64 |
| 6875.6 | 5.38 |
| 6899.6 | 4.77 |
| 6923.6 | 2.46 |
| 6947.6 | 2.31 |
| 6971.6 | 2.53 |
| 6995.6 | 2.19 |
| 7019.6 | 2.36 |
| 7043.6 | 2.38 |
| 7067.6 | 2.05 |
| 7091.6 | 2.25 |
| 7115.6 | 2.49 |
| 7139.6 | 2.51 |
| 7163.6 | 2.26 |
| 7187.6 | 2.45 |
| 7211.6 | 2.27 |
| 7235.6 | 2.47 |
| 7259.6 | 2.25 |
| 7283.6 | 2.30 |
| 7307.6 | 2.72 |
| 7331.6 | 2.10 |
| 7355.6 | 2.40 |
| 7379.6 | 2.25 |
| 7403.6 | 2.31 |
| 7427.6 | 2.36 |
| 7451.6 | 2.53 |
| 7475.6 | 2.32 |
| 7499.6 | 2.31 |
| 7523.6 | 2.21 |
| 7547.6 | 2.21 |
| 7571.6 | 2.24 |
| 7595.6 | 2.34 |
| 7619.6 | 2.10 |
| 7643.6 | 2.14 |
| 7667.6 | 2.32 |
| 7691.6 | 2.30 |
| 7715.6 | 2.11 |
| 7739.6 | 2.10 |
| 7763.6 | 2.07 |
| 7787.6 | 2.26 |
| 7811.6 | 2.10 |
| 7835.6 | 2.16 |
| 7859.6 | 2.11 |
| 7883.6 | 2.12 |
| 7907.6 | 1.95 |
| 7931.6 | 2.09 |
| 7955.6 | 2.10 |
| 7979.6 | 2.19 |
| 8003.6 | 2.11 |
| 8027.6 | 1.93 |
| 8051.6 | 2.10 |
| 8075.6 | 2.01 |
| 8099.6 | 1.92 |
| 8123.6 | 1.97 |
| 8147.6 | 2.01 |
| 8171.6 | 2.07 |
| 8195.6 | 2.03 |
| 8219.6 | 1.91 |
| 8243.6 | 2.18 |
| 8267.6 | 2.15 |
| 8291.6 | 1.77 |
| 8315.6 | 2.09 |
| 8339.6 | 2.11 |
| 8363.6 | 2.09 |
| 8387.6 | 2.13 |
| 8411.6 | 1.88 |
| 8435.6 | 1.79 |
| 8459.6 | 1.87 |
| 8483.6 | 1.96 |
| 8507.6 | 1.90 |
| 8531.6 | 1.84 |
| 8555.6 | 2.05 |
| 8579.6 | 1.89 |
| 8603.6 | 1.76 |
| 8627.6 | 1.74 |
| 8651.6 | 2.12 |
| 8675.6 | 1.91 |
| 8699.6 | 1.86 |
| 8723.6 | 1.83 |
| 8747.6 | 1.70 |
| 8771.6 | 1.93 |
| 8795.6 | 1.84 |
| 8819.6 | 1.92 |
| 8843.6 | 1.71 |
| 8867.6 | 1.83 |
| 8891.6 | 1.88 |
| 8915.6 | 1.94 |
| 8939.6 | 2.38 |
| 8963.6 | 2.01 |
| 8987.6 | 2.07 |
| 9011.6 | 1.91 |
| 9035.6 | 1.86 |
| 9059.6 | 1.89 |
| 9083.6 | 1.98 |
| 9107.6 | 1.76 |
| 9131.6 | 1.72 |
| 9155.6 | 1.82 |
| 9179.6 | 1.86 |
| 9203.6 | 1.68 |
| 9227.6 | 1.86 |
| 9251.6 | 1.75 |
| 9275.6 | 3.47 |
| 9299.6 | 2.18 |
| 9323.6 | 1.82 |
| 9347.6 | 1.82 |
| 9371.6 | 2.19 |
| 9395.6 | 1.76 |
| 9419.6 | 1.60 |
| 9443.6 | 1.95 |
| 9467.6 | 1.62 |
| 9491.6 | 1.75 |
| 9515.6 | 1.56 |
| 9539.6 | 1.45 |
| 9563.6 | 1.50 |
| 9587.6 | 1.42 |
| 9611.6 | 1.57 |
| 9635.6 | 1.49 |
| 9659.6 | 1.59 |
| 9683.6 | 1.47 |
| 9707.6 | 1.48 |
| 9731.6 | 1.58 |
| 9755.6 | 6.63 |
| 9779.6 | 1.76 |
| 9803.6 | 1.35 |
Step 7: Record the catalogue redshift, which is 0.02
